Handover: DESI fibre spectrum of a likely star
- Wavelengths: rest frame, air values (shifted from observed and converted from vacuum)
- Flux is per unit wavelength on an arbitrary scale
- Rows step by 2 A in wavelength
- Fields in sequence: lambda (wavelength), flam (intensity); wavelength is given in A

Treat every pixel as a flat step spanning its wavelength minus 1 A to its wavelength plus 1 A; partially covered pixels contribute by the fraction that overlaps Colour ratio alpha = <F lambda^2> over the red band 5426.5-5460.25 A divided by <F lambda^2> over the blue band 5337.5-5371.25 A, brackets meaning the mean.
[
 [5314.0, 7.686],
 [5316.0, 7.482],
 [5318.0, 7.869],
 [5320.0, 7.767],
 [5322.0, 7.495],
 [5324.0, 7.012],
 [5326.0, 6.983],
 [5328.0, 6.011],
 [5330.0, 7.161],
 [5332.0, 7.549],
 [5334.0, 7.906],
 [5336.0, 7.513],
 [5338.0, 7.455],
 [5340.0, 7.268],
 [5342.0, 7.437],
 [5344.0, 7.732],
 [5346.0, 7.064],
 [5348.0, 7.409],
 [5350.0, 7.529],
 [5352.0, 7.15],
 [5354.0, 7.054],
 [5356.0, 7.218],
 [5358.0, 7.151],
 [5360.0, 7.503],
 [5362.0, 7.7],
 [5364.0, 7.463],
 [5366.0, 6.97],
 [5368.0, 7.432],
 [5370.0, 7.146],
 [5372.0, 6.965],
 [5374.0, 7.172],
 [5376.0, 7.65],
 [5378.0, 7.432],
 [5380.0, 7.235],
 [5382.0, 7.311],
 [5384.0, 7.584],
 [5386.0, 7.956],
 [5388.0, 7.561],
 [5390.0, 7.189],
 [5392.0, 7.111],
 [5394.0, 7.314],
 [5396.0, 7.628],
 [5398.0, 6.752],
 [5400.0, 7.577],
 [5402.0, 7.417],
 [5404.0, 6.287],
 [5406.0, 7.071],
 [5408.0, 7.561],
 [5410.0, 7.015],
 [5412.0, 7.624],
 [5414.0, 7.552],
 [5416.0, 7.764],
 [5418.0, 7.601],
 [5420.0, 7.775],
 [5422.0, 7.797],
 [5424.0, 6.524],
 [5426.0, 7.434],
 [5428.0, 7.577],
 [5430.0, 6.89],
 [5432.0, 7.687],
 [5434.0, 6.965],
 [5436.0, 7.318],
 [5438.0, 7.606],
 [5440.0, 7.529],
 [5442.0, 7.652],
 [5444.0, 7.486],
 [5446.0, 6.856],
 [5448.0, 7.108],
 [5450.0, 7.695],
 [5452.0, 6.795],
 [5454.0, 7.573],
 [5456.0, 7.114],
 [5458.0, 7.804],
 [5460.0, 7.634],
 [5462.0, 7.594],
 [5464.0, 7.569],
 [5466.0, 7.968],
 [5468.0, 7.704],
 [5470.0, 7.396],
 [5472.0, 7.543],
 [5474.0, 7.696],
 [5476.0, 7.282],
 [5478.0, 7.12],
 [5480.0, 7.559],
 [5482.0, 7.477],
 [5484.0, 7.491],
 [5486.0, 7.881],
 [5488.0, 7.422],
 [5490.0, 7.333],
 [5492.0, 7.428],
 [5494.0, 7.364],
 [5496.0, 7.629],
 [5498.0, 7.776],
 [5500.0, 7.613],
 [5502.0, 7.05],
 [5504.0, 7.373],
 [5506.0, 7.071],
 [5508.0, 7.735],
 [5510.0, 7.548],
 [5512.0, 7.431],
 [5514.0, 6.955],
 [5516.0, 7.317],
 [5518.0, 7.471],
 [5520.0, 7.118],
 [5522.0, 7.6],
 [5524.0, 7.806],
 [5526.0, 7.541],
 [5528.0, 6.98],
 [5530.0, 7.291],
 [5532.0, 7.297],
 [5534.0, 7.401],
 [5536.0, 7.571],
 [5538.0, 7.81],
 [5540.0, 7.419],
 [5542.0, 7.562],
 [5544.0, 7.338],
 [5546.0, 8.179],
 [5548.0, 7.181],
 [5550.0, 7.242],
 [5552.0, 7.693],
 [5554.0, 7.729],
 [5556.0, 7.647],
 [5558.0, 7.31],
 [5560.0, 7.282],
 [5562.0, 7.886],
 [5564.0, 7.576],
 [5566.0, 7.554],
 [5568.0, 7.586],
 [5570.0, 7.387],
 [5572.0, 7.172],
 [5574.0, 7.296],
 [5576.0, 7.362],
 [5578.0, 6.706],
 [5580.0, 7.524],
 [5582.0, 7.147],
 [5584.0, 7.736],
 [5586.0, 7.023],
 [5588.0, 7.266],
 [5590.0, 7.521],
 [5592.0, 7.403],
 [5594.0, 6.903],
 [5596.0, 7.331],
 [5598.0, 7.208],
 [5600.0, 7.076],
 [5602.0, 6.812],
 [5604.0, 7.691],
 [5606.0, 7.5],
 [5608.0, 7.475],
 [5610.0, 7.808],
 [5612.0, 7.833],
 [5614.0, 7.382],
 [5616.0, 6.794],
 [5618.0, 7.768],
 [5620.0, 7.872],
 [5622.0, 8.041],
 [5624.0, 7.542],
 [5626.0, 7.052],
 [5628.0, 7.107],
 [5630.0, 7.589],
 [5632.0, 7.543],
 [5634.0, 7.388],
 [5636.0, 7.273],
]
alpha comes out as 1.0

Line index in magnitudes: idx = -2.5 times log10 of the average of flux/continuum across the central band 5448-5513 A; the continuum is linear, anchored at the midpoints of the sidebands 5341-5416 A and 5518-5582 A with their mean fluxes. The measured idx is -0.01 mag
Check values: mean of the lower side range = 7.33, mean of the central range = 7.48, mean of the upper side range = 7.45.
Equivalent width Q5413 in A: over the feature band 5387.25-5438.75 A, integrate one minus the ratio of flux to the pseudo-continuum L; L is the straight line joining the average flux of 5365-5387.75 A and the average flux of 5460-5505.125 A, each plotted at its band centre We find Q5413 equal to 0.6 A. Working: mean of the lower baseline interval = 7.36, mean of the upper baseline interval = 7.51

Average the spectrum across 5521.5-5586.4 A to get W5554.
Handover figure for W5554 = 7.45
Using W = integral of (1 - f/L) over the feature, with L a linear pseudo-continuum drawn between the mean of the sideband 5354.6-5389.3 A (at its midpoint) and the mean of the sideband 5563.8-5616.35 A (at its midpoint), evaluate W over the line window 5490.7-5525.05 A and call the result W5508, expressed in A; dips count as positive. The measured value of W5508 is -0.4 A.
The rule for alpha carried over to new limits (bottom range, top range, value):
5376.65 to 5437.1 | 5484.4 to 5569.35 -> 1.06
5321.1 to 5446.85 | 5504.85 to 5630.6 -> 1.08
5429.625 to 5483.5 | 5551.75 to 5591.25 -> 1.04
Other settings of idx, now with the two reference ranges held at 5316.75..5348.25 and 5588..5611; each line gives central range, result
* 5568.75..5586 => 0.01 mag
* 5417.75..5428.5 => -0.01 mag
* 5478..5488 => -0.03 mag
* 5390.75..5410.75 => 0.03 mag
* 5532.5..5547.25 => -0.04 mag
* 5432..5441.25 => -0.01 mag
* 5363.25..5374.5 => 0.02 mag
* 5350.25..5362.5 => 0.01 mag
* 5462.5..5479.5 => -0.03 mag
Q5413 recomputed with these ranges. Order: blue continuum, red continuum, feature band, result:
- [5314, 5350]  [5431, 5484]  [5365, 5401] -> 0.4 A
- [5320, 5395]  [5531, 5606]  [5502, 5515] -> 0.1 A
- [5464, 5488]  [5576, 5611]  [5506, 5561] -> -0.2 A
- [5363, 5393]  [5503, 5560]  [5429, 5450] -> 0.2 A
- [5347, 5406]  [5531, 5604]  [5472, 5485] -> -0.2 A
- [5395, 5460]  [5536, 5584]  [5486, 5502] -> -0.2 A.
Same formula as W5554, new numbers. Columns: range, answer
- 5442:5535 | 7.43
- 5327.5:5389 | 7.36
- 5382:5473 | 7.4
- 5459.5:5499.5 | 7.54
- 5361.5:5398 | 7.36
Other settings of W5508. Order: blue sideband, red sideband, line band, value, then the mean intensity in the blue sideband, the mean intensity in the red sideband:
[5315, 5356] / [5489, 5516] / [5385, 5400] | 0.0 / 7.34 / 7.4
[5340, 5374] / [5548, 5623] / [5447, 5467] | -0.4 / 7.3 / 7.42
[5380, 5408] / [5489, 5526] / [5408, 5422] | -0.5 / 7.3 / 7.43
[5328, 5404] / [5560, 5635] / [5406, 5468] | -0.7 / 7.34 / 7.4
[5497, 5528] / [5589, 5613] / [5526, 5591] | -0.3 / 7.41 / 7.38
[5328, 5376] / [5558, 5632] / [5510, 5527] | -0.1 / 7.32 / 7.4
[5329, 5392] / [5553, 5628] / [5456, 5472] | -0.5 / 7.38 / 7.41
